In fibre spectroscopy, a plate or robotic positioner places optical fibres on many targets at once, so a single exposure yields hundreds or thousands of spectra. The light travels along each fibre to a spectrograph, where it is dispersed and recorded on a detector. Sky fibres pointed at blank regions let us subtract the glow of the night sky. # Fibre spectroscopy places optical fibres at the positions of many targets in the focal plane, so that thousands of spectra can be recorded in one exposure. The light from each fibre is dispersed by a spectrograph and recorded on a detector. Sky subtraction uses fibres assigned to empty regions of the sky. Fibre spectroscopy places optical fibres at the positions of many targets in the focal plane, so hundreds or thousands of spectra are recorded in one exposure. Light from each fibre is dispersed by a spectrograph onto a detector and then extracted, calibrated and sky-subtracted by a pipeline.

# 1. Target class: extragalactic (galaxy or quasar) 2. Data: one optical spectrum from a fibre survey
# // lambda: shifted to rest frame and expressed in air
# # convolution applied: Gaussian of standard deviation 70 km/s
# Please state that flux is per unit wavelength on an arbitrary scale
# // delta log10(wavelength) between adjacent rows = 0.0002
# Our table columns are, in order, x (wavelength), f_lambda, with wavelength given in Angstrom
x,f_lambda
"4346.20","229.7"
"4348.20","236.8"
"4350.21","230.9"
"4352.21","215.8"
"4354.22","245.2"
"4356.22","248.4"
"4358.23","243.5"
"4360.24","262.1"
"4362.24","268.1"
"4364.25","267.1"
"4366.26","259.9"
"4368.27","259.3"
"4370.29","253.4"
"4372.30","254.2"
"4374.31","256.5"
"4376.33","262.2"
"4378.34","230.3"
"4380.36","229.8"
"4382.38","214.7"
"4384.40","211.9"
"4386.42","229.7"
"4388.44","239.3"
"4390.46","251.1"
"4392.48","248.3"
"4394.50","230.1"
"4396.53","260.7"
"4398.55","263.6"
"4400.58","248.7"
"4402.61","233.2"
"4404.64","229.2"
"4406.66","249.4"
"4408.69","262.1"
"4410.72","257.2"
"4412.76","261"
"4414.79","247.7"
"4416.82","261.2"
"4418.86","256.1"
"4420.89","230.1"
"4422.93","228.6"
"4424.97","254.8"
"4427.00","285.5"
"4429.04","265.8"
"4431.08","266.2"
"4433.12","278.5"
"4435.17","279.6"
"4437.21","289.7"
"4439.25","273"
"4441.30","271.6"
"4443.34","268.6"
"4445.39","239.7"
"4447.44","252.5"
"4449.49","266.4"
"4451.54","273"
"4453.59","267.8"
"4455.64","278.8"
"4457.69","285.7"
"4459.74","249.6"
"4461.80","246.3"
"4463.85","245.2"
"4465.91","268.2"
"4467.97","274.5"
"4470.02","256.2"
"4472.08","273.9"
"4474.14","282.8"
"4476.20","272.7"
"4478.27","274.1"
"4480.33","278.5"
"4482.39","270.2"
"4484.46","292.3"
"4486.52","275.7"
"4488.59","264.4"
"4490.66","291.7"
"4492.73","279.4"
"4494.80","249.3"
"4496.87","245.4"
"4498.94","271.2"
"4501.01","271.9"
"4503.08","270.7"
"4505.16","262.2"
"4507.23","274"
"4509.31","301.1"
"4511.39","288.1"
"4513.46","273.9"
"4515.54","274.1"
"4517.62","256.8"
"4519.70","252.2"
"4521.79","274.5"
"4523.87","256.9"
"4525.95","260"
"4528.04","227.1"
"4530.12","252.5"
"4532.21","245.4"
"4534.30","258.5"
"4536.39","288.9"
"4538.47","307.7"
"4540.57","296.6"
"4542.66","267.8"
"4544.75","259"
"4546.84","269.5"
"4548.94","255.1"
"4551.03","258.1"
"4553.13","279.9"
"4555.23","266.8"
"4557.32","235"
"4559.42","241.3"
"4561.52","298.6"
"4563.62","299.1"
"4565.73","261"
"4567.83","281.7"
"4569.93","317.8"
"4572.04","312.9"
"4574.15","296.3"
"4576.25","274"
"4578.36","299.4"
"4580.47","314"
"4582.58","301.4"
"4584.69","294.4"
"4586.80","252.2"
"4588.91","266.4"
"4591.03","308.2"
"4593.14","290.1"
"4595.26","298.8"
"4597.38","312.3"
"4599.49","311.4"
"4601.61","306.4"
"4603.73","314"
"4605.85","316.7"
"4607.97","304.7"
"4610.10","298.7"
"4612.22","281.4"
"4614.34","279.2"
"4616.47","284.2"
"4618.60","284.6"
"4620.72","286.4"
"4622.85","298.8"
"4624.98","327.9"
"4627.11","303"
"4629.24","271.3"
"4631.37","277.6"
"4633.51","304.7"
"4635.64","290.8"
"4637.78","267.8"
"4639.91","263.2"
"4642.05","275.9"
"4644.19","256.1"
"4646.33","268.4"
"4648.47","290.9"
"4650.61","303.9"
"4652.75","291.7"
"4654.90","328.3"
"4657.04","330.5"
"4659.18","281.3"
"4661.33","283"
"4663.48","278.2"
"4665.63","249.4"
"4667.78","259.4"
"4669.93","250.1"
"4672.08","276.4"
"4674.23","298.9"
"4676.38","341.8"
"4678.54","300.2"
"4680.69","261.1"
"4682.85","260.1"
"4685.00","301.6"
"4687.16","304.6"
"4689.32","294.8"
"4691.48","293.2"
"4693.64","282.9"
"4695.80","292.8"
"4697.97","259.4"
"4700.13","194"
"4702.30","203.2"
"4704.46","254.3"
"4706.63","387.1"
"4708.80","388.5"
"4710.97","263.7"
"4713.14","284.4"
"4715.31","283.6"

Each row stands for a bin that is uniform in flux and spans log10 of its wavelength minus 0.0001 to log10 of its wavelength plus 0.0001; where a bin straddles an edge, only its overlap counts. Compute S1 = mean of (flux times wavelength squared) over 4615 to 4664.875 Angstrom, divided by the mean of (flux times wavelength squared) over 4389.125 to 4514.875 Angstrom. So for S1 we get 1.19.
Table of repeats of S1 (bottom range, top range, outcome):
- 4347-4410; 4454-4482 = 1.14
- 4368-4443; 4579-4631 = 1.28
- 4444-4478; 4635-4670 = 1.16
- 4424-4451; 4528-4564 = 1.05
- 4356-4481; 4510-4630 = 1.18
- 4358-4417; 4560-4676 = 1.30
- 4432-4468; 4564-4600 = 1.17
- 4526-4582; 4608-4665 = 1.09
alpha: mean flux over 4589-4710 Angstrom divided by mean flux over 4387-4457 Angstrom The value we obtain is 1.1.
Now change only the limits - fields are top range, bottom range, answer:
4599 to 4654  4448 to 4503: 1.08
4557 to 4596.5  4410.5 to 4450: 1.10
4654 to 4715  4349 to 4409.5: 1.17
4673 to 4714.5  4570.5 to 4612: 0.96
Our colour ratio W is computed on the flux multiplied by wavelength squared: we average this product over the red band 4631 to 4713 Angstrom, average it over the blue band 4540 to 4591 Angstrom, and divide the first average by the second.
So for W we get 1.1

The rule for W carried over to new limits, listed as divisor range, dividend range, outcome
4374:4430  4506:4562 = 1.15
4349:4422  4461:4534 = 1.14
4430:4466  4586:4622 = 1.18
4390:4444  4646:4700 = 1.24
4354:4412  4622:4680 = 1.31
